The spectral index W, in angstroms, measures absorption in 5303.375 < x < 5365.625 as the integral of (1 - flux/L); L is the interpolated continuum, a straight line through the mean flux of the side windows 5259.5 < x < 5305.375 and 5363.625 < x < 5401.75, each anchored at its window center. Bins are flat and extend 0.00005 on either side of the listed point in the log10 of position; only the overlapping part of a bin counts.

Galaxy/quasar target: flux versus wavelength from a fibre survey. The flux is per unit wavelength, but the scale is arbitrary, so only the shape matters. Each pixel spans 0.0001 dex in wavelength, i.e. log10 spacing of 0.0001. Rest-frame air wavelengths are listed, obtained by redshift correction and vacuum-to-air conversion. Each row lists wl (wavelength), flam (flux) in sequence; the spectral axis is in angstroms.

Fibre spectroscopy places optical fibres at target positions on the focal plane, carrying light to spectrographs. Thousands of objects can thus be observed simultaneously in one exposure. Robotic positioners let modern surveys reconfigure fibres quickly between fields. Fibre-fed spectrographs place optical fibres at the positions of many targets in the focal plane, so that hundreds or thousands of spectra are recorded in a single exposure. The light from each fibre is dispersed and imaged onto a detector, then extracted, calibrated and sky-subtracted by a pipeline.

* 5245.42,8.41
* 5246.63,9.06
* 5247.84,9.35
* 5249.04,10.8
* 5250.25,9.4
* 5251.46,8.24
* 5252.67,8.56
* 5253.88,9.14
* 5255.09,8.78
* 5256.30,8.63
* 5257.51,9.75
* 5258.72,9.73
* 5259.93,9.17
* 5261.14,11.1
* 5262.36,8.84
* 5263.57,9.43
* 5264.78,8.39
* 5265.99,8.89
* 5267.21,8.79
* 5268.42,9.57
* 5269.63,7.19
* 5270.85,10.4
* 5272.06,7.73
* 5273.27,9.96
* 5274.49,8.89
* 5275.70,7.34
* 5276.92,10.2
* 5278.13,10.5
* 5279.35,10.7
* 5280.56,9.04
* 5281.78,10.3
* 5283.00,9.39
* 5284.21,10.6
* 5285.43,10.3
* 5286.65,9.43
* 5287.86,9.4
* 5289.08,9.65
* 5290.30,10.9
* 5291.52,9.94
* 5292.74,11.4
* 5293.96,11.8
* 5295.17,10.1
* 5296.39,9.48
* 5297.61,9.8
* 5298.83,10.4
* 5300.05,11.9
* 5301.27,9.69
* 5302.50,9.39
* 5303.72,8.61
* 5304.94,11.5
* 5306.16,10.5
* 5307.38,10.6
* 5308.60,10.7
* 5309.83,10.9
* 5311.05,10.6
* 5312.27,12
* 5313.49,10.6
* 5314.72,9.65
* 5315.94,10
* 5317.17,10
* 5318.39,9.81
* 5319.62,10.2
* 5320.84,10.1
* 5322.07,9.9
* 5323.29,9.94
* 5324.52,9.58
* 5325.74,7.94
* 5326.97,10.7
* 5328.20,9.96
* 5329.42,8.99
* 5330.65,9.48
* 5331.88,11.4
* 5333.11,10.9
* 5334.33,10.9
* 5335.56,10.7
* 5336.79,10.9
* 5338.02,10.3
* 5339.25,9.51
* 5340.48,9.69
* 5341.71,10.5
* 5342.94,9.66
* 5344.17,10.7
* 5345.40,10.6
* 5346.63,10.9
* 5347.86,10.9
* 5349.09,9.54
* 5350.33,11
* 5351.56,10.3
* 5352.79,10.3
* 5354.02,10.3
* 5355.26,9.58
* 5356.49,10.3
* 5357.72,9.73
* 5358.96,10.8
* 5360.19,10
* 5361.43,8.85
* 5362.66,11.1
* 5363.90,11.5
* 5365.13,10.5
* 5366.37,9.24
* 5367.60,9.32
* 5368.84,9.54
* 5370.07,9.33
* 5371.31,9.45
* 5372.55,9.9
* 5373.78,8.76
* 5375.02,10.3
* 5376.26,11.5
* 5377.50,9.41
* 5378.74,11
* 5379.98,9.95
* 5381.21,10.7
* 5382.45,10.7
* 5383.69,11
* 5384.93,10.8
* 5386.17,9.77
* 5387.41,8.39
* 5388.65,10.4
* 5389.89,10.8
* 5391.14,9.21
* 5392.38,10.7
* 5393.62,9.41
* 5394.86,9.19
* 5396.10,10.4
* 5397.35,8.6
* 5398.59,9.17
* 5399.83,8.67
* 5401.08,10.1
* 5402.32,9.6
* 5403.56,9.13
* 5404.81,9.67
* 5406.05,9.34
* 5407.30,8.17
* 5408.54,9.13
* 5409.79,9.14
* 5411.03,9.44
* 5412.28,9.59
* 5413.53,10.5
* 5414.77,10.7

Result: -2.83 angstroms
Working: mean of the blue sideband 9.74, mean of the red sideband 9.91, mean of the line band 10.3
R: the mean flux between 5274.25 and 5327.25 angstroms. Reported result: 10.1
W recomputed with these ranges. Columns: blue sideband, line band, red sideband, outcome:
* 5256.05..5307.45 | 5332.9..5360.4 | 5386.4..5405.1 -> -2.0 angstroms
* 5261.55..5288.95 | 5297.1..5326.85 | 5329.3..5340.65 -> -0.7 angstroms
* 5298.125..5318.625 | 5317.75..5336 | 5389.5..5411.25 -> 0.3 angstroms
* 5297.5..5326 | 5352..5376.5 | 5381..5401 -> 0.0 angstroms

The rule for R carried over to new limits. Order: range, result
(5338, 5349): 10.3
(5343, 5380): 10.1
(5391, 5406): 9.5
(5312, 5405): 10.1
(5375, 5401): 10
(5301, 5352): 10.2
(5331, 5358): 10.4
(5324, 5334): 9.91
